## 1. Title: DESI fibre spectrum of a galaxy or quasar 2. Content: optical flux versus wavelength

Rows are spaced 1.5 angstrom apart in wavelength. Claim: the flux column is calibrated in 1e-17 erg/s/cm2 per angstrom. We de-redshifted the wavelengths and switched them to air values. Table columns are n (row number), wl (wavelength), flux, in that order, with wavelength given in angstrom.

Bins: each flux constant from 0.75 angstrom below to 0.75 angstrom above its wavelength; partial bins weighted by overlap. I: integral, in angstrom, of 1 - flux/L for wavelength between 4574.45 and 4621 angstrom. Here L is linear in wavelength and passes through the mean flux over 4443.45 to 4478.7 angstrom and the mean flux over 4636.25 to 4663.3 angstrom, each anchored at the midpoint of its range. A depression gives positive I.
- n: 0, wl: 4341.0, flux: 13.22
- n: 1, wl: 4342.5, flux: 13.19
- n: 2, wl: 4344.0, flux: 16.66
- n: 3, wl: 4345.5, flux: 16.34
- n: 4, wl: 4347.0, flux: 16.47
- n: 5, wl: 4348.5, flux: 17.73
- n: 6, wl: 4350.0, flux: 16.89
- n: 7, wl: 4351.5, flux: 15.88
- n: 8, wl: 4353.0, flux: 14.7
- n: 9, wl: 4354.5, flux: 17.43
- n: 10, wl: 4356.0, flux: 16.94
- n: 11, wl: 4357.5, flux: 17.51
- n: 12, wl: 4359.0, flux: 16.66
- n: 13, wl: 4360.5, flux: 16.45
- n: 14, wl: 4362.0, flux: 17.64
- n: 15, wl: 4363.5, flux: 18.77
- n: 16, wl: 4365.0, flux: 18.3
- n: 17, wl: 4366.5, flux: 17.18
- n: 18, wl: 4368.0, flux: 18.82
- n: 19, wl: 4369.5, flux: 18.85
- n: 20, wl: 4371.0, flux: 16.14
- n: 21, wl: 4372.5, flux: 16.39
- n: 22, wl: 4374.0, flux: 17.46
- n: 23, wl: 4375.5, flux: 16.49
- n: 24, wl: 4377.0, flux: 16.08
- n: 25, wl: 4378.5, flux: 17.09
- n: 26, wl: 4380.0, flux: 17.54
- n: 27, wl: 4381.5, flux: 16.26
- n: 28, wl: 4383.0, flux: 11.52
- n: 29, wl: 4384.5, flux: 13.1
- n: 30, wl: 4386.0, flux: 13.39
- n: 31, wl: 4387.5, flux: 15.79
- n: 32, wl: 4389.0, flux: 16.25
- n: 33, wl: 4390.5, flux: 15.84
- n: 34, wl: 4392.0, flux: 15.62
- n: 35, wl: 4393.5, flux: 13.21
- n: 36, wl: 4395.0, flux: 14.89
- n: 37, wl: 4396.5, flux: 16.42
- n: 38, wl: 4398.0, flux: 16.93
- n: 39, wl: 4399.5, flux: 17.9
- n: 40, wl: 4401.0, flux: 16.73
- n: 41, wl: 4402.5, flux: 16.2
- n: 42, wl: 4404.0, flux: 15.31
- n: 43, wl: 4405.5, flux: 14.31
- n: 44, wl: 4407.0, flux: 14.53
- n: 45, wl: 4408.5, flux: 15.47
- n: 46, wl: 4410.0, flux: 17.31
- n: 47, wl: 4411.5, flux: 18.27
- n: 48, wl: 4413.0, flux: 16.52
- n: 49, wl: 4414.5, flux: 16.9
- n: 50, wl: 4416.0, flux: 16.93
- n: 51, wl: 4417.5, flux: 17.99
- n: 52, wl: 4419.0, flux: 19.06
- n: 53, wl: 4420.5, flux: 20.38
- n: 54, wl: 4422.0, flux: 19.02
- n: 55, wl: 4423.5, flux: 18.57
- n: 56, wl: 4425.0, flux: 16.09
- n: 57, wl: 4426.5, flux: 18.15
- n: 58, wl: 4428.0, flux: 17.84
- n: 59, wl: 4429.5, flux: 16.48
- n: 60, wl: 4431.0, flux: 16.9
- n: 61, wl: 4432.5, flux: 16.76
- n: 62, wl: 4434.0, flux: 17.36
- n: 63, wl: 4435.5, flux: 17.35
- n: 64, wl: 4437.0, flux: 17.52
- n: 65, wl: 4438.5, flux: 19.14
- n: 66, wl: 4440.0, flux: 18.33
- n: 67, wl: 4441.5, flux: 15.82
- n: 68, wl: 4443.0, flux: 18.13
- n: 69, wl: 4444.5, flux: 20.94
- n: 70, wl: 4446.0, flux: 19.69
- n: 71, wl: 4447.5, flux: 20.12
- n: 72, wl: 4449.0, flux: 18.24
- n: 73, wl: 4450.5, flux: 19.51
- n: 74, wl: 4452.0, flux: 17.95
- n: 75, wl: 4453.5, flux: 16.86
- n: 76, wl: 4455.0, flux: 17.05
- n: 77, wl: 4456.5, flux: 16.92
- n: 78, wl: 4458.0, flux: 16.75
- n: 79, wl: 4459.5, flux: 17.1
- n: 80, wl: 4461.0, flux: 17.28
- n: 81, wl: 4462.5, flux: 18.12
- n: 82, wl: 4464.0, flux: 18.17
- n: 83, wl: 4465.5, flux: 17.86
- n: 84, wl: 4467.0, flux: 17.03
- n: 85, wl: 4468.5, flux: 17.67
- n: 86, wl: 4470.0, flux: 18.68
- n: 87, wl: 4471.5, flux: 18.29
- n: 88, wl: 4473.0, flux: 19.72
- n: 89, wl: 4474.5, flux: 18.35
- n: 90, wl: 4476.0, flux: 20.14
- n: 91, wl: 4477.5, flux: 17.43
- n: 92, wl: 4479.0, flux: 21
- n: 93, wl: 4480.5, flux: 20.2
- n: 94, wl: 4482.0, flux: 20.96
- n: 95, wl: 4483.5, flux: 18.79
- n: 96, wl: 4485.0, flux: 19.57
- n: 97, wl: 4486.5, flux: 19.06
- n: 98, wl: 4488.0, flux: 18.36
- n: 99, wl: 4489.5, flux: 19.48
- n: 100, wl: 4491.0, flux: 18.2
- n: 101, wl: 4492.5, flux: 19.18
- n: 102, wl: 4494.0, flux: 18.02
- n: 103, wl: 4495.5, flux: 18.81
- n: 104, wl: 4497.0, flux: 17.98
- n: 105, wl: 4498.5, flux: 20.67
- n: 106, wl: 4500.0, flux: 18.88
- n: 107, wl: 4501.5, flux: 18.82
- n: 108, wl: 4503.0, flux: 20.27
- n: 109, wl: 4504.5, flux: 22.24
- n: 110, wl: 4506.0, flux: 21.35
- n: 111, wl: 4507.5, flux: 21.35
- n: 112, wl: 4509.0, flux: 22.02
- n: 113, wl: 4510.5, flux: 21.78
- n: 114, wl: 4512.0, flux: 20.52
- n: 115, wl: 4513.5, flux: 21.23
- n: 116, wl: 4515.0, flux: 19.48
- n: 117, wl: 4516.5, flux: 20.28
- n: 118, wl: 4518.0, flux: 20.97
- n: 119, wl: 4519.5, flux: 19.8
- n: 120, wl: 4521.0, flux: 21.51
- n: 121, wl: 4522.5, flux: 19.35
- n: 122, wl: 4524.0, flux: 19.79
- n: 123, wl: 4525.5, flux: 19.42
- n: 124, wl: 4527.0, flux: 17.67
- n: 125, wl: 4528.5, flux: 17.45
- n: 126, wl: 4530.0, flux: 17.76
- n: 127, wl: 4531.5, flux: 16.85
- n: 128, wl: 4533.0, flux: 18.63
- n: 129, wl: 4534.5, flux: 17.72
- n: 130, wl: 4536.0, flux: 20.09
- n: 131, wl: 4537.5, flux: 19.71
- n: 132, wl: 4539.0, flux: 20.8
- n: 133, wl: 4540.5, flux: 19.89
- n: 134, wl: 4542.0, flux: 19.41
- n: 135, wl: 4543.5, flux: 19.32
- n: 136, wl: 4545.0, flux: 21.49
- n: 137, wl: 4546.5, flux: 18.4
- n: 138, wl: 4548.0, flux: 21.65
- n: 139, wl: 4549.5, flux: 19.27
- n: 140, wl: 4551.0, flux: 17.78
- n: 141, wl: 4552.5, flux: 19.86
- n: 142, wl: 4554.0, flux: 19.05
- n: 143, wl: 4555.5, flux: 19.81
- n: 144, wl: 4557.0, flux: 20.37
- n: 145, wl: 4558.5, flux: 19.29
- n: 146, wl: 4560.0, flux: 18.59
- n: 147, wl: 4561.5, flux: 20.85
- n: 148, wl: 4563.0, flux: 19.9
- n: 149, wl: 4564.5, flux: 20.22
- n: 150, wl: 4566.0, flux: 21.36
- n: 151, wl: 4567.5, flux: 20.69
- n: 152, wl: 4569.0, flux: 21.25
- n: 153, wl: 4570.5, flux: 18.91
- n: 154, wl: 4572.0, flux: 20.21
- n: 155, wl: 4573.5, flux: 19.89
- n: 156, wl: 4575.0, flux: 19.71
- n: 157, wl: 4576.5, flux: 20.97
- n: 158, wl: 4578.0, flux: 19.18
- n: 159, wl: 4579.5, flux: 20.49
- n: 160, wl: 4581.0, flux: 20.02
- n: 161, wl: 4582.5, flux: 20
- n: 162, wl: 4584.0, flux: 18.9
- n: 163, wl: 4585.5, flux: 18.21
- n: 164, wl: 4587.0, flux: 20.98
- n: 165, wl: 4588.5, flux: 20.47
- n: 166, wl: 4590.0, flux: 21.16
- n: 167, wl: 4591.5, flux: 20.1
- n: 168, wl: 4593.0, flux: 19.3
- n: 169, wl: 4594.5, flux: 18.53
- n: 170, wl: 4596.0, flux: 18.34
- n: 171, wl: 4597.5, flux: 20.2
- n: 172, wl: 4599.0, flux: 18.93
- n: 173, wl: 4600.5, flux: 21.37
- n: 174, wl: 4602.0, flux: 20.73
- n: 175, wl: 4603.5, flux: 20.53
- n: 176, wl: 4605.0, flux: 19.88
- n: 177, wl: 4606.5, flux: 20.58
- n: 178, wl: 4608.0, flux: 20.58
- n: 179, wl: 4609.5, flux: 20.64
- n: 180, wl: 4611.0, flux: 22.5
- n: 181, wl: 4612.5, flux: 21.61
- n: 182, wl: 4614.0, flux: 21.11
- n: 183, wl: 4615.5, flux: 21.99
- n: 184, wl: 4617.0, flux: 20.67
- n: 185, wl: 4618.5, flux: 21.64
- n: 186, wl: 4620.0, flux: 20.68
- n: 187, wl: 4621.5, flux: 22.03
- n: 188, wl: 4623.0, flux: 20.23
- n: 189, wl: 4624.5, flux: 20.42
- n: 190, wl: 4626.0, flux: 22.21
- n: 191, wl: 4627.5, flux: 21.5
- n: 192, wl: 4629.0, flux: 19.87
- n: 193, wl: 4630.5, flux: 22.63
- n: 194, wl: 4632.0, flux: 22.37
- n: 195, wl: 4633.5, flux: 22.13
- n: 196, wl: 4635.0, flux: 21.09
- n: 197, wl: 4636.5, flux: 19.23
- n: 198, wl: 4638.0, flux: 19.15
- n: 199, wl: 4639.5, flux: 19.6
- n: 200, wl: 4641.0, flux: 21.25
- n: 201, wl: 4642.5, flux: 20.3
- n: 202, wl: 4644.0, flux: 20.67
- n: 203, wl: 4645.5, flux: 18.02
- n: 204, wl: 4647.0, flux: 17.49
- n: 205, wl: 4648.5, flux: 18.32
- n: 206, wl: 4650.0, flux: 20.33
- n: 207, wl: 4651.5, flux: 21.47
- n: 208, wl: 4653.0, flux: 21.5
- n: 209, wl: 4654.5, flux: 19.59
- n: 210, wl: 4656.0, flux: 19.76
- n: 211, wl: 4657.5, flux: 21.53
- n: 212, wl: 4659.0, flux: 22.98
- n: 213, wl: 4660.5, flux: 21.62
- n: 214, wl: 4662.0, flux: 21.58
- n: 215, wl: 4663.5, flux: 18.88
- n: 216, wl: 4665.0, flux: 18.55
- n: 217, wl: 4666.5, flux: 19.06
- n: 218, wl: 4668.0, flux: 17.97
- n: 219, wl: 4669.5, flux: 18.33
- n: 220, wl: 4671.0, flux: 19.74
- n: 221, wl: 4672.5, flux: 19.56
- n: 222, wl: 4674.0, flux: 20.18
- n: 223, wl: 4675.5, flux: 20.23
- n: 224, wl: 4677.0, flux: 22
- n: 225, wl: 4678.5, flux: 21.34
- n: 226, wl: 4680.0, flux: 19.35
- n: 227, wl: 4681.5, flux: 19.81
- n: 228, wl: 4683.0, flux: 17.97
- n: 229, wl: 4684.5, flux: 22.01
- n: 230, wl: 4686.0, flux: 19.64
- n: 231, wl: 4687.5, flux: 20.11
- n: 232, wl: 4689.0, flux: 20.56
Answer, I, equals -1.50 angstrom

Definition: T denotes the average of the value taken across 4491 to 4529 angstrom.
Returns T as 19.9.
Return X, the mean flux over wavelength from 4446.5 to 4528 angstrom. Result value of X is 19.2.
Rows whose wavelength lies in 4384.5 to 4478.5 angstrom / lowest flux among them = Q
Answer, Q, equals 13.1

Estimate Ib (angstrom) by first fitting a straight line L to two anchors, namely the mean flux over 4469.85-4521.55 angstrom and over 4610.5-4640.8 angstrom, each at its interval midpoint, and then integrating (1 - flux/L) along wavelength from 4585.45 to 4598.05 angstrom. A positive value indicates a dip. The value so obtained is 0.6 angstrom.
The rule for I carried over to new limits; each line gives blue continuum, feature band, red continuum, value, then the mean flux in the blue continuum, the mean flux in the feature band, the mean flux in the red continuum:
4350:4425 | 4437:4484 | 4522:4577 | -1.37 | 16.6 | 18.4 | 19.5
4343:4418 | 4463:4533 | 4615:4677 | -4.70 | 16.4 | 19.4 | 20.4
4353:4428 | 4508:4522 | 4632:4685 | -1.97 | 16.7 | 20.8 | 20.1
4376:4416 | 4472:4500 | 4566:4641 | -2.17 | 15.8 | 19.2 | 20.5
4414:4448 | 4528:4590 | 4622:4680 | -0.93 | 18.1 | 19.7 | 20.3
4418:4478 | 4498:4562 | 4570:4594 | -2.03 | 18.1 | 19.8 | 19.9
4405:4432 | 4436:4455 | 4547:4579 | -0.71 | 17.3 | 18.4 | 19.9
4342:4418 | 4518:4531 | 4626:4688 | -0.56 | 16.3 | 19.2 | 20.2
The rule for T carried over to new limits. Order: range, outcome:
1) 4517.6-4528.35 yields 19.6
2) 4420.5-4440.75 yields 17.8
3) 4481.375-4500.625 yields 19.1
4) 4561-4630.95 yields 20.5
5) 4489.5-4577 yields 19.8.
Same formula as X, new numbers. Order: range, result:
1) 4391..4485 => 17.7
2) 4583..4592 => 20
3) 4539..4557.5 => 19.7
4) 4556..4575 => 20.1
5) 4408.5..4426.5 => 17.8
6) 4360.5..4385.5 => 16.7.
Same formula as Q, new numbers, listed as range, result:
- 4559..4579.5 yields 18.59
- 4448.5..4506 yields 16.75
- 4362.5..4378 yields 16.08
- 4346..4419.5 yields 11.52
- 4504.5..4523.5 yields 19.35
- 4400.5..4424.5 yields 14.31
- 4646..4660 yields 17.49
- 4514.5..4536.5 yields 16.85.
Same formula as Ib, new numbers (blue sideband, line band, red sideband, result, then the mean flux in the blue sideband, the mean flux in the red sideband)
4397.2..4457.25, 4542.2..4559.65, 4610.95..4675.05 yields -0.4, 17.5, 20.5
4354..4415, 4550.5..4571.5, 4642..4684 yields -1.4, 16.3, 19.9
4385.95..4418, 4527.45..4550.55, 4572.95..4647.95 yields -0.3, 16.1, 20.4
